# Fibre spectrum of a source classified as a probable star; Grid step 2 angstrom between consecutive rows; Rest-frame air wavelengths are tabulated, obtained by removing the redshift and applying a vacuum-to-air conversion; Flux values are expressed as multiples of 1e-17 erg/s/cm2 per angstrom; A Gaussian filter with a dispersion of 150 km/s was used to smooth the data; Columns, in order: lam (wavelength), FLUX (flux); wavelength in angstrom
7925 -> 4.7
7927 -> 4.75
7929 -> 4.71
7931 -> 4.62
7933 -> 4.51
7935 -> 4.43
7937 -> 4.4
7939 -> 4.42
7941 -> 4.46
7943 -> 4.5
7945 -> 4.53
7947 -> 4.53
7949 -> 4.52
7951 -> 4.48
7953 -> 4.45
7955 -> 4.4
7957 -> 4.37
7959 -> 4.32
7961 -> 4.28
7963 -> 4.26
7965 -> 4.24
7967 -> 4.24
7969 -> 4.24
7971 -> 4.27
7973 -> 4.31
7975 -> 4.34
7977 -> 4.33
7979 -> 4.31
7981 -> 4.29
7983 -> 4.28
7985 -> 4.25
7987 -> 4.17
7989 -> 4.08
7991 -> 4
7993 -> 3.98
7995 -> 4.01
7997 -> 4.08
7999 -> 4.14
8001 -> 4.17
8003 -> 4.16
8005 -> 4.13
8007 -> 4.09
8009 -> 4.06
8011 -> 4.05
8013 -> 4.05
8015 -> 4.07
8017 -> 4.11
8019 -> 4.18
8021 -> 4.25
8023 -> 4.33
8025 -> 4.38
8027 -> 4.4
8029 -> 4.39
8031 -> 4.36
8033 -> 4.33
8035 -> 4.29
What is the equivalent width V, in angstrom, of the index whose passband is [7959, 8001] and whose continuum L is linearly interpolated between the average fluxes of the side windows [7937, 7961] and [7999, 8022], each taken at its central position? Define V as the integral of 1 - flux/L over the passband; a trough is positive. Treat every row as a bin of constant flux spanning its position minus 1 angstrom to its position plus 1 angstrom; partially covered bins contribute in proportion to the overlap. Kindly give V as 0.73 angstrom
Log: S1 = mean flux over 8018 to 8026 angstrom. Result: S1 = 4.29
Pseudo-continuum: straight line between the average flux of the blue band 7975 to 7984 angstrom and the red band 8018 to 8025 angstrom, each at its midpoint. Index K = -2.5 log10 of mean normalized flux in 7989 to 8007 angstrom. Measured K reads 0.05 mag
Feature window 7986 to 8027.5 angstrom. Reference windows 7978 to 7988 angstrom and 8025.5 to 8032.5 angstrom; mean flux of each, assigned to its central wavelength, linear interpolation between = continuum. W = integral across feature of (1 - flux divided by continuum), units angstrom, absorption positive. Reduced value 1.8 angstrom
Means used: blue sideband 4.26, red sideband 4.38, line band 4.13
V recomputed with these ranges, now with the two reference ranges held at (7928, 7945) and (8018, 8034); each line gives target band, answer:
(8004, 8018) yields 0.9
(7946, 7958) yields 0.0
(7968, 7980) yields 0.4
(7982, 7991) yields 0.5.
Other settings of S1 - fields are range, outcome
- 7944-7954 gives 4.5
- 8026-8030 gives 4.39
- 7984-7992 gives 4.12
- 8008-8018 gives 4.07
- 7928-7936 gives 4.57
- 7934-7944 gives 4.44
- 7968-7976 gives 4.29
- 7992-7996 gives 4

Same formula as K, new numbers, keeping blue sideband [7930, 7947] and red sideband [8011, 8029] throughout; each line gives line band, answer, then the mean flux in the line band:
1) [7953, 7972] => 0.03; 4.3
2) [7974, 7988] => 0.02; 4.28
